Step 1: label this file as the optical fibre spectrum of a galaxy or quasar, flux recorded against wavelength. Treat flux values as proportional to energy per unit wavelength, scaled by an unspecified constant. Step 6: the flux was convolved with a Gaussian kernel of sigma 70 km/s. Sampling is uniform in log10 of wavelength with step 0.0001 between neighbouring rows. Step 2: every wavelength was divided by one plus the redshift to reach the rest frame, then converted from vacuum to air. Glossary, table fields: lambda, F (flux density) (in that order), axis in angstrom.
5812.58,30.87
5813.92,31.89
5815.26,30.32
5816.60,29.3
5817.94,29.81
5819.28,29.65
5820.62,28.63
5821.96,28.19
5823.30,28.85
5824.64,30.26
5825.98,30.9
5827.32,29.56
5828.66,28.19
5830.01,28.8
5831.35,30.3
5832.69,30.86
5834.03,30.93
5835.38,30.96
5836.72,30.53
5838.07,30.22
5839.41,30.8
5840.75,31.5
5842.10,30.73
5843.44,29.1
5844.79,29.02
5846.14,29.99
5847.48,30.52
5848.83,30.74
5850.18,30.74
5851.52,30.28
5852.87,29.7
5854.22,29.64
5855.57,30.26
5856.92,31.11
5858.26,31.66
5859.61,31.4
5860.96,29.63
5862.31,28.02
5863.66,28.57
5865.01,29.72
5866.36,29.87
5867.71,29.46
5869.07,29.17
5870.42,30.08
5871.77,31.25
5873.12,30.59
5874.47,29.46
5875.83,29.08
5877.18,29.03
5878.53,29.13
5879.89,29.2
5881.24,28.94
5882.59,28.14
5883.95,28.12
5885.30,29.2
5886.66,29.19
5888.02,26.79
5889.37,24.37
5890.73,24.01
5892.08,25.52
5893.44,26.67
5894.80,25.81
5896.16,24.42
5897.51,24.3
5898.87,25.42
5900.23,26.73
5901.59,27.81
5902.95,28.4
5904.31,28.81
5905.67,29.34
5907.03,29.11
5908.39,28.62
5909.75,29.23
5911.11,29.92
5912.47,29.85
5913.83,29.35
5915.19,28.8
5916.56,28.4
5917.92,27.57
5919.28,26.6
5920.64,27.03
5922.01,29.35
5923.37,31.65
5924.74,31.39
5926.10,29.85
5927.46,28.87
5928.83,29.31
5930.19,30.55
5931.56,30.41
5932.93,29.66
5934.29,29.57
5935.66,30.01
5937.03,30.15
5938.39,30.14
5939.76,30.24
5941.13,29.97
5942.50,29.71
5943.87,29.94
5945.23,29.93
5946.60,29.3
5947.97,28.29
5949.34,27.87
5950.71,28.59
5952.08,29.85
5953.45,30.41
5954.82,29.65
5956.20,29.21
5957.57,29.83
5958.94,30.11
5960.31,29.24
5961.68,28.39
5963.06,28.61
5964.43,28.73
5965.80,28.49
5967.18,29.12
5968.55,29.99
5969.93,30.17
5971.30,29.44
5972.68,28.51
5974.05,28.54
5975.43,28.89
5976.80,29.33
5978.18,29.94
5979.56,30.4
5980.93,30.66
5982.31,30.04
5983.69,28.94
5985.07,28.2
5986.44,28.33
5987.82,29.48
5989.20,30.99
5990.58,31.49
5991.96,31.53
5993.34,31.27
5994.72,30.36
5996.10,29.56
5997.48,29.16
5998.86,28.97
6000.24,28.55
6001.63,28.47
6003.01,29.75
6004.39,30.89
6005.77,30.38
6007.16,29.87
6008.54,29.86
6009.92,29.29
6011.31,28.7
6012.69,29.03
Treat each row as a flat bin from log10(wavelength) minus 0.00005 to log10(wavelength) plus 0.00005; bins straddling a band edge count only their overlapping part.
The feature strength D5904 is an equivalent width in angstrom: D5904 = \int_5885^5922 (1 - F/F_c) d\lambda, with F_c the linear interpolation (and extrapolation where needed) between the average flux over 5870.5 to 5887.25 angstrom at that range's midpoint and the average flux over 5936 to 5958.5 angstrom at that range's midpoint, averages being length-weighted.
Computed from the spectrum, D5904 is 2.4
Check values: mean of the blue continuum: 29.3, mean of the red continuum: 29.6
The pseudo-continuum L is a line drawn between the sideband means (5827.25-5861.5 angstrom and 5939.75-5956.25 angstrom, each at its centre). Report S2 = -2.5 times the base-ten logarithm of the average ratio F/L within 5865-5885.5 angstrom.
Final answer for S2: 0.02 mag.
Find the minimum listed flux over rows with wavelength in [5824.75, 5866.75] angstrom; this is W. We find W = 28.02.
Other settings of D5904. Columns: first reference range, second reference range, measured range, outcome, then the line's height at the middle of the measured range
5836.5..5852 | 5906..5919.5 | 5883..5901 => 1.9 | 29.3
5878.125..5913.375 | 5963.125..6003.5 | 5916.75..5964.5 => -1.4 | 28.6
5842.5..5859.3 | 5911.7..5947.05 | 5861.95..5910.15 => 3.0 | 29.9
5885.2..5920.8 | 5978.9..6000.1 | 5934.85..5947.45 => -0.6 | 28.5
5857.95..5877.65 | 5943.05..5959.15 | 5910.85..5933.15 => 0.2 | 29.5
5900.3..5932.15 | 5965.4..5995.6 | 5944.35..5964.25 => 0.2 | 29.5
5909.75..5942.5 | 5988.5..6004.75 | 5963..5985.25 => 0.4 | 29.9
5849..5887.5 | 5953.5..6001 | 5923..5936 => -0.2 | 29.6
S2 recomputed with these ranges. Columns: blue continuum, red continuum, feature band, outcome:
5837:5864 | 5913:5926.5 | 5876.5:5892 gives 0.07 mag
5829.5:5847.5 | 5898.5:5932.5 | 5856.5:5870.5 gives 0.00 mag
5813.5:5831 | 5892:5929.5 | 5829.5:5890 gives -0.03 mag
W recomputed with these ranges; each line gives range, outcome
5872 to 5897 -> 24.01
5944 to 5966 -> 27.87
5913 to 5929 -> 26.6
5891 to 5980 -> 24.3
